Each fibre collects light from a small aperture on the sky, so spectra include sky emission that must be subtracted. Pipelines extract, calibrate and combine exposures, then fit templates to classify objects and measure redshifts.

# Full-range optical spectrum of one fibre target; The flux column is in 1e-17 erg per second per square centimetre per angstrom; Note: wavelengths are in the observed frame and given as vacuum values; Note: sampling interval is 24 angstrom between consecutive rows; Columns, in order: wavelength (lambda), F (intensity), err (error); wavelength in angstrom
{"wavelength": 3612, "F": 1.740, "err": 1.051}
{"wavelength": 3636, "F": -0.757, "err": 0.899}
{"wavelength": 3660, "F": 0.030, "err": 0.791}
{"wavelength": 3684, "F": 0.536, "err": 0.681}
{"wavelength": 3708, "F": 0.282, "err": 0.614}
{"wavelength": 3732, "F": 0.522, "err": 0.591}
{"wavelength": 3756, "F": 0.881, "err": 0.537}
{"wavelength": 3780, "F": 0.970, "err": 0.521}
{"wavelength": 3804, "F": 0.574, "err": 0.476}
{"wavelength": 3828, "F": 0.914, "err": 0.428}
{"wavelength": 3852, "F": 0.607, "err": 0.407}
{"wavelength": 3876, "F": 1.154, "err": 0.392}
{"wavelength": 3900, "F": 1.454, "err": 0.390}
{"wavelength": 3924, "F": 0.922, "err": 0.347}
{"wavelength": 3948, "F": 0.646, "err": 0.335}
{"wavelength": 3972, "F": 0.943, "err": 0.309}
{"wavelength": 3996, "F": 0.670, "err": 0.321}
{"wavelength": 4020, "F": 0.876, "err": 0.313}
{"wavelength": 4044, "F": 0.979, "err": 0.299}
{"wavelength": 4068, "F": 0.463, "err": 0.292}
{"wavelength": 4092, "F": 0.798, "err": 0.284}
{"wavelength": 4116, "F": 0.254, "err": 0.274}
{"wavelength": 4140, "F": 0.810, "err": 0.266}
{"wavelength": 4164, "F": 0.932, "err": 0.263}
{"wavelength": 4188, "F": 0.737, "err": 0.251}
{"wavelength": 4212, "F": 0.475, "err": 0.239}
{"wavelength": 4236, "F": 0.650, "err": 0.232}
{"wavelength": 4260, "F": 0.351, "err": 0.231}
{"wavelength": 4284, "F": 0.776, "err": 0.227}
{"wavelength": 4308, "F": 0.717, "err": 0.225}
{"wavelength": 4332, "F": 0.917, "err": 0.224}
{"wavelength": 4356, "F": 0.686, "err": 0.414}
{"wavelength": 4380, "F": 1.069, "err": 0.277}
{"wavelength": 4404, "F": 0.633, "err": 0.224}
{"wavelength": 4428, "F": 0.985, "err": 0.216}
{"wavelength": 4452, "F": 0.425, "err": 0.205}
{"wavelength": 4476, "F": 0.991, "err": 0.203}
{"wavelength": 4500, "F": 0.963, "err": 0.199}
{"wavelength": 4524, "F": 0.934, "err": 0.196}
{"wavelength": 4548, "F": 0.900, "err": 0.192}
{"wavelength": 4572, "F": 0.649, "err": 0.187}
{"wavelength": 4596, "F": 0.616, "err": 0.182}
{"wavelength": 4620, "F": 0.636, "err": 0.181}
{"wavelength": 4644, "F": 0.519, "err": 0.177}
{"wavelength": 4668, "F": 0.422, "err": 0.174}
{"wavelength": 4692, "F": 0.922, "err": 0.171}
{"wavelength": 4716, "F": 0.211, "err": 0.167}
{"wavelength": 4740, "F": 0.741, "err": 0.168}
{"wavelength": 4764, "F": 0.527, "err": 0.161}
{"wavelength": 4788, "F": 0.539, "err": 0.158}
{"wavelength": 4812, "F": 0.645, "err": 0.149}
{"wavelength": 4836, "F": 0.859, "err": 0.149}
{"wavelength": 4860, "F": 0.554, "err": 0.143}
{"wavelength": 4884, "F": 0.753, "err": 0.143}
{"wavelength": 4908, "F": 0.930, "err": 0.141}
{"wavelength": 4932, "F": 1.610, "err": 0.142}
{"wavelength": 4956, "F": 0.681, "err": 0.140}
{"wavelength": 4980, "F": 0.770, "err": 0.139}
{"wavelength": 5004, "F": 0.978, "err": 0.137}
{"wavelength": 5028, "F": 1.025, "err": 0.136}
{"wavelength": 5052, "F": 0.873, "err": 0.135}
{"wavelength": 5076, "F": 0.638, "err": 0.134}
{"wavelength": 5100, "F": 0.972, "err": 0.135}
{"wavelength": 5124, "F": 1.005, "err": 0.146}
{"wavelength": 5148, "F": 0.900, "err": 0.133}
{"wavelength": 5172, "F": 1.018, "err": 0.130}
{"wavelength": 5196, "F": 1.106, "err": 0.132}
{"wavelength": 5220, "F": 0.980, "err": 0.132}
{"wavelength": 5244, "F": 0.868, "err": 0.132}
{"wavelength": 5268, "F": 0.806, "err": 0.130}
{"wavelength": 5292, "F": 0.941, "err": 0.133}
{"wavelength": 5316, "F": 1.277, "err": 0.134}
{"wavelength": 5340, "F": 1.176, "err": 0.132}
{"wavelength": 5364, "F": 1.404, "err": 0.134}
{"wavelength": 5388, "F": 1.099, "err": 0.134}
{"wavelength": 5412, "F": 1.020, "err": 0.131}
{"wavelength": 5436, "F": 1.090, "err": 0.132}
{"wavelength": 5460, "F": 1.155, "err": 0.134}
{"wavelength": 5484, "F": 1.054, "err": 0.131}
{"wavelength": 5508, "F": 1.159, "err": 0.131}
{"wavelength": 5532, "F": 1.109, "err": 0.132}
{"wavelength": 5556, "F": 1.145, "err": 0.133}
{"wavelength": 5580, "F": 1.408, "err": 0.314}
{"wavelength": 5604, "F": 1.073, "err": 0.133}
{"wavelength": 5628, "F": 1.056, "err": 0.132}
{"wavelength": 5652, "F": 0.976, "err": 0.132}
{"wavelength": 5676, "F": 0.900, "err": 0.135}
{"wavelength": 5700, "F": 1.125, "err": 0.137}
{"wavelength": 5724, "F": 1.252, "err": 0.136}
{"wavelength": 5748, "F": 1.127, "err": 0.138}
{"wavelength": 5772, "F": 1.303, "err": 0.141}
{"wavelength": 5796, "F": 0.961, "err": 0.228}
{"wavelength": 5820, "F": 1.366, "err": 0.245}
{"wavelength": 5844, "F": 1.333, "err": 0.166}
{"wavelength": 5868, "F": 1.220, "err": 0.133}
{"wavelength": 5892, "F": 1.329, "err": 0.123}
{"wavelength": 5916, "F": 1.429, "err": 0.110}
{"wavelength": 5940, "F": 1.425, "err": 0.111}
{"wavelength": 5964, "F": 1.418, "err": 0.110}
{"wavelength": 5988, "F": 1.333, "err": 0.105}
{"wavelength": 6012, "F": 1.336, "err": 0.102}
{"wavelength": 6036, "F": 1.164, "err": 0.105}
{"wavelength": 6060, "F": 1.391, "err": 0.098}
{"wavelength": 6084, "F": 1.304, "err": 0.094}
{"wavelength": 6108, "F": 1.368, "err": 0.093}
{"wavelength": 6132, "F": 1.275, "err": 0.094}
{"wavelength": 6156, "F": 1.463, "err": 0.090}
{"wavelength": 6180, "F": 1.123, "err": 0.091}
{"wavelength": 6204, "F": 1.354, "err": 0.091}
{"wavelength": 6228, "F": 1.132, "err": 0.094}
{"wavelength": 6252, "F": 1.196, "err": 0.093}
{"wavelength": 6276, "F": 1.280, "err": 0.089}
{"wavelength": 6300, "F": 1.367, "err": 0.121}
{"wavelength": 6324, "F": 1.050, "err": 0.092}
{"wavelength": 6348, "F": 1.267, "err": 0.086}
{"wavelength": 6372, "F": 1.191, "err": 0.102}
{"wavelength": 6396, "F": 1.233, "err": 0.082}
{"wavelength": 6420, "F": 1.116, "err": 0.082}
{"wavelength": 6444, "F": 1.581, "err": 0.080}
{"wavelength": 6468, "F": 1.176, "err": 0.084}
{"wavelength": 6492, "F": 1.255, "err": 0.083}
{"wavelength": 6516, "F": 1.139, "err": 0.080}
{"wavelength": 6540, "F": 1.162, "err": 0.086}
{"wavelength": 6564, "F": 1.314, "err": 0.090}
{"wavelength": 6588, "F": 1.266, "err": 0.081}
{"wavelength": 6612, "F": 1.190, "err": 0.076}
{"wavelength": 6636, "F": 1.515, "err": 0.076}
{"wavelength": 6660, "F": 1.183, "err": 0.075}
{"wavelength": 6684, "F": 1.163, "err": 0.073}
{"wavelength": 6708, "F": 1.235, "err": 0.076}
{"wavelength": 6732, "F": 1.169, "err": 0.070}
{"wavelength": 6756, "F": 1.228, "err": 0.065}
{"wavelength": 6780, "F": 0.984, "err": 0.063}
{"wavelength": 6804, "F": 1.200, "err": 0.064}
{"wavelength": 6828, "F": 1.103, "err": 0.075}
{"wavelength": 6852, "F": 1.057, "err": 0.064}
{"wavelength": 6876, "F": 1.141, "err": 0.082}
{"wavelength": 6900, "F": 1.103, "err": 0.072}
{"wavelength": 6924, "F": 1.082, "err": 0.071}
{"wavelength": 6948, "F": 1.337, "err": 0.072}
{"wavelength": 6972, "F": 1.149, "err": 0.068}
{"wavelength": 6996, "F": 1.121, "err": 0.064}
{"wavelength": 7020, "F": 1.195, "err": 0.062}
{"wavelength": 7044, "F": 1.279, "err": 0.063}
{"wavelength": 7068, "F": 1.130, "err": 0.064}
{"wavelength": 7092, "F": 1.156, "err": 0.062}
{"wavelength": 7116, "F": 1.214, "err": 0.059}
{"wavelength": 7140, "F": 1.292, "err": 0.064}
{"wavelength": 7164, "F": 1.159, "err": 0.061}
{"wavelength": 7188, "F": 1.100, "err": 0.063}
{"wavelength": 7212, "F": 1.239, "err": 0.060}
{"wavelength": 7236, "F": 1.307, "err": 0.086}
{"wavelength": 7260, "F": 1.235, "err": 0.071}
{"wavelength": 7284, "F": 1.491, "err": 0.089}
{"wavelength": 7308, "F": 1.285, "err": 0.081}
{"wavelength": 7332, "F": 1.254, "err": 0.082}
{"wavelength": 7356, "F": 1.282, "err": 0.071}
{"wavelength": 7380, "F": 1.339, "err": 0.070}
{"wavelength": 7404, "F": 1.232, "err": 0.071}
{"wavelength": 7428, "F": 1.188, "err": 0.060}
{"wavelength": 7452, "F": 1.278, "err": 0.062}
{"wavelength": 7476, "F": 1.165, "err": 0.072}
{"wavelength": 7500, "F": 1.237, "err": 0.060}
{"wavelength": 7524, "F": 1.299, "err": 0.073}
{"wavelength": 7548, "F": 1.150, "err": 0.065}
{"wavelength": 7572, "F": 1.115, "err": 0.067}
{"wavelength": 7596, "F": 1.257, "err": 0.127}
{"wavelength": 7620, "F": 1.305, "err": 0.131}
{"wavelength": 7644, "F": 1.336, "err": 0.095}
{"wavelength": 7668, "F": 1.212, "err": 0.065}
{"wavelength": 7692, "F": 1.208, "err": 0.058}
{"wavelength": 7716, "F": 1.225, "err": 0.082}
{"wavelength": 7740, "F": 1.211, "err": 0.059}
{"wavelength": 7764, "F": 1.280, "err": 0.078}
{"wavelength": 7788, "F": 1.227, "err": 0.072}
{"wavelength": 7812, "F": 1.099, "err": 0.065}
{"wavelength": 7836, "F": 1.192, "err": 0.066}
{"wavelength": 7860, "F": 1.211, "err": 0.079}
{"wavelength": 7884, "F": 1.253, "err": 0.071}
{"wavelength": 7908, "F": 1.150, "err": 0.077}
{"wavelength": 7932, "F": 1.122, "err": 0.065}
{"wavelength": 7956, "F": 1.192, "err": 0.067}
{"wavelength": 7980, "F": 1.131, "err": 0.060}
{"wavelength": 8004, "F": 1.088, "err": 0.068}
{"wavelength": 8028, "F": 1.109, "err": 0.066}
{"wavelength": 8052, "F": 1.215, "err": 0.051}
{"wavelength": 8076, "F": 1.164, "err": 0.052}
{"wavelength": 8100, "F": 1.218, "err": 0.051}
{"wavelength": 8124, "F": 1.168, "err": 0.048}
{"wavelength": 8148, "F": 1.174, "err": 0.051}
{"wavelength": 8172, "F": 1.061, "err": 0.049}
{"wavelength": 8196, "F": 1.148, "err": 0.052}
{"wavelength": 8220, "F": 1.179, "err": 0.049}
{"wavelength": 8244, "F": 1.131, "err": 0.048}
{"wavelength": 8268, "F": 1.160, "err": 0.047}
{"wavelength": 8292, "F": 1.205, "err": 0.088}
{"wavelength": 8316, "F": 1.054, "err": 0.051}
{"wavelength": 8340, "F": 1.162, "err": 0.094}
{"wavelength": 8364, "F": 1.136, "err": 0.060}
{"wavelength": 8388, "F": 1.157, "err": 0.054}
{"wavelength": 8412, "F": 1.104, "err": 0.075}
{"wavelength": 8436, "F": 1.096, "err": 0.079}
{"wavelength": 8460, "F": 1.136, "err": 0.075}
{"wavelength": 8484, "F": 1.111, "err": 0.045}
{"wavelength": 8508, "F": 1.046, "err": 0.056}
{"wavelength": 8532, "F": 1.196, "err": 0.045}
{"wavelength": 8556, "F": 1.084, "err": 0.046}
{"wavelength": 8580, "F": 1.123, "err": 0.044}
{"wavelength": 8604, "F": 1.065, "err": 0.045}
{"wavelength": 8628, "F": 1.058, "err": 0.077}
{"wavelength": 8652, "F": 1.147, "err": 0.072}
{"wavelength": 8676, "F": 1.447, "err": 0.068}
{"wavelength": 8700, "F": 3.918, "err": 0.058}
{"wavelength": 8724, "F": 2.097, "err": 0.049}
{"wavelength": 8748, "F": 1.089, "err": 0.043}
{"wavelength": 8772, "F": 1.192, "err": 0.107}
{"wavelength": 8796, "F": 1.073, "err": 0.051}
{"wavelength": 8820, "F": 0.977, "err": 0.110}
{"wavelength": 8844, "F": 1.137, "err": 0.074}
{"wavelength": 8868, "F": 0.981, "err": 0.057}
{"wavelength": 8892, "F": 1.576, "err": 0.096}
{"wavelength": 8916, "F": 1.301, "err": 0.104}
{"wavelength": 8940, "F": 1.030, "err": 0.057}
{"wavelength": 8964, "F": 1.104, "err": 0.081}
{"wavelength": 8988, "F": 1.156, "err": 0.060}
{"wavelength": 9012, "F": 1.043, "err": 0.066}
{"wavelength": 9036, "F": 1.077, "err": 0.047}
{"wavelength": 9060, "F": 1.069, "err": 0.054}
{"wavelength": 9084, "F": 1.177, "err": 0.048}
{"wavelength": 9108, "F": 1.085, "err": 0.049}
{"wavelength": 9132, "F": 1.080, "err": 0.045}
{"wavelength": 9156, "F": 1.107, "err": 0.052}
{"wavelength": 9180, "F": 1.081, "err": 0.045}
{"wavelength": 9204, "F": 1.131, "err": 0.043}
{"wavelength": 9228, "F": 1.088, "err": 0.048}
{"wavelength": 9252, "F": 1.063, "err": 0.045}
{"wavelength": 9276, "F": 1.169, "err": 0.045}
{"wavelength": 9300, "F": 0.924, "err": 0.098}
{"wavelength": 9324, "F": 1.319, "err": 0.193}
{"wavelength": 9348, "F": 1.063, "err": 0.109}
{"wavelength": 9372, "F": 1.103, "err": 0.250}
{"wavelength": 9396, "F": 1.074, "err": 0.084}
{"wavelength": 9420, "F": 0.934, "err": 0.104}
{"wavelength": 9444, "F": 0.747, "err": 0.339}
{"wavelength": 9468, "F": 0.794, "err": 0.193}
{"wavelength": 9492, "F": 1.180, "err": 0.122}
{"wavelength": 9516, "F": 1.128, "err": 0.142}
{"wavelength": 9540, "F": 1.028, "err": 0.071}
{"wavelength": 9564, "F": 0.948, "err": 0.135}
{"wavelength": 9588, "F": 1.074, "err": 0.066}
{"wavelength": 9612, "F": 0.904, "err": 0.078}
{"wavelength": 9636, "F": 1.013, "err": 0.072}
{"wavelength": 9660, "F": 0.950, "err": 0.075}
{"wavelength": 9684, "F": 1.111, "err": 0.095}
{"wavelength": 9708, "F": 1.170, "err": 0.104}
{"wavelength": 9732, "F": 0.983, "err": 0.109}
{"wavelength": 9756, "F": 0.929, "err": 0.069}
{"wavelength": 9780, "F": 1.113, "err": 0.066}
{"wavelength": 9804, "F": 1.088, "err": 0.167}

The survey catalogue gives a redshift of 0.324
